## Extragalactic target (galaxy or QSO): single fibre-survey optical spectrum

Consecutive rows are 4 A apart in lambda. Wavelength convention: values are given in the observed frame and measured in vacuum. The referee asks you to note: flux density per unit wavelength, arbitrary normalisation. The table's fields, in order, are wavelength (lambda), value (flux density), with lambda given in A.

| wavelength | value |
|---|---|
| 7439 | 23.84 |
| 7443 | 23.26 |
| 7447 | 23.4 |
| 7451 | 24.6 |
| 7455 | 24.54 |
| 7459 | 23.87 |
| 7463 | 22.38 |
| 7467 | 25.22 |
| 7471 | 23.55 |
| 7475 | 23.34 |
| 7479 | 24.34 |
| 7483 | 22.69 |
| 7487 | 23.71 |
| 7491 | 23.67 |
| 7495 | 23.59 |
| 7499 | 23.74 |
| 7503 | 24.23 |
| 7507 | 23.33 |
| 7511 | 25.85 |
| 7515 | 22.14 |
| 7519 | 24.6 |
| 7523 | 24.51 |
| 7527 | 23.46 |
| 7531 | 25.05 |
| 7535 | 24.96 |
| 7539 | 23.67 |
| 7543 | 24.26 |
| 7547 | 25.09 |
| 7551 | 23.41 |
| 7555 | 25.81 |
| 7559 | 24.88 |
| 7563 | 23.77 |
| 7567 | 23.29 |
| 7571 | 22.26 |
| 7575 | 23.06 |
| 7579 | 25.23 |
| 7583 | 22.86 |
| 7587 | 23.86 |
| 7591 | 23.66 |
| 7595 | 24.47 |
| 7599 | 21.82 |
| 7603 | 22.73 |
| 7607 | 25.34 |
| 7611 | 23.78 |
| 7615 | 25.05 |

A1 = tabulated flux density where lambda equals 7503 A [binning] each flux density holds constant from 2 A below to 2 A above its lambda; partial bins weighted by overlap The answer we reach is 24.23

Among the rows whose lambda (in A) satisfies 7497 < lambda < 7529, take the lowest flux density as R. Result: 22.14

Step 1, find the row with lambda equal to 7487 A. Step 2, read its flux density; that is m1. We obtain 23.71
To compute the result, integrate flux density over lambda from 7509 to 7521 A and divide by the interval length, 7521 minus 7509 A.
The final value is 24.2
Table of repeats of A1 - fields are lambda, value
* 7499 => 23.74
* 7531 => 25.05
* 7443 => 23.26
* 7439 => 23.84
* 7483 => 22.69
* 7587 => 23.86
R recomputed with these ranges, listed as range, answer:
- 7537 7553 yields 23.41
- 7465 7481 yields 23.34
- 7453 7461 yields 23.87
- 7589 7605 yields 21.82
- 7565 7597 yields 22.26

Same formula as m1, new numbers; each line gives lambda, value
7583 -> 22.86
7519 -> 24.6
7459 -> 23.87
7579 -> 25.23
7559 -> 24.88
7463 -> 22.38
